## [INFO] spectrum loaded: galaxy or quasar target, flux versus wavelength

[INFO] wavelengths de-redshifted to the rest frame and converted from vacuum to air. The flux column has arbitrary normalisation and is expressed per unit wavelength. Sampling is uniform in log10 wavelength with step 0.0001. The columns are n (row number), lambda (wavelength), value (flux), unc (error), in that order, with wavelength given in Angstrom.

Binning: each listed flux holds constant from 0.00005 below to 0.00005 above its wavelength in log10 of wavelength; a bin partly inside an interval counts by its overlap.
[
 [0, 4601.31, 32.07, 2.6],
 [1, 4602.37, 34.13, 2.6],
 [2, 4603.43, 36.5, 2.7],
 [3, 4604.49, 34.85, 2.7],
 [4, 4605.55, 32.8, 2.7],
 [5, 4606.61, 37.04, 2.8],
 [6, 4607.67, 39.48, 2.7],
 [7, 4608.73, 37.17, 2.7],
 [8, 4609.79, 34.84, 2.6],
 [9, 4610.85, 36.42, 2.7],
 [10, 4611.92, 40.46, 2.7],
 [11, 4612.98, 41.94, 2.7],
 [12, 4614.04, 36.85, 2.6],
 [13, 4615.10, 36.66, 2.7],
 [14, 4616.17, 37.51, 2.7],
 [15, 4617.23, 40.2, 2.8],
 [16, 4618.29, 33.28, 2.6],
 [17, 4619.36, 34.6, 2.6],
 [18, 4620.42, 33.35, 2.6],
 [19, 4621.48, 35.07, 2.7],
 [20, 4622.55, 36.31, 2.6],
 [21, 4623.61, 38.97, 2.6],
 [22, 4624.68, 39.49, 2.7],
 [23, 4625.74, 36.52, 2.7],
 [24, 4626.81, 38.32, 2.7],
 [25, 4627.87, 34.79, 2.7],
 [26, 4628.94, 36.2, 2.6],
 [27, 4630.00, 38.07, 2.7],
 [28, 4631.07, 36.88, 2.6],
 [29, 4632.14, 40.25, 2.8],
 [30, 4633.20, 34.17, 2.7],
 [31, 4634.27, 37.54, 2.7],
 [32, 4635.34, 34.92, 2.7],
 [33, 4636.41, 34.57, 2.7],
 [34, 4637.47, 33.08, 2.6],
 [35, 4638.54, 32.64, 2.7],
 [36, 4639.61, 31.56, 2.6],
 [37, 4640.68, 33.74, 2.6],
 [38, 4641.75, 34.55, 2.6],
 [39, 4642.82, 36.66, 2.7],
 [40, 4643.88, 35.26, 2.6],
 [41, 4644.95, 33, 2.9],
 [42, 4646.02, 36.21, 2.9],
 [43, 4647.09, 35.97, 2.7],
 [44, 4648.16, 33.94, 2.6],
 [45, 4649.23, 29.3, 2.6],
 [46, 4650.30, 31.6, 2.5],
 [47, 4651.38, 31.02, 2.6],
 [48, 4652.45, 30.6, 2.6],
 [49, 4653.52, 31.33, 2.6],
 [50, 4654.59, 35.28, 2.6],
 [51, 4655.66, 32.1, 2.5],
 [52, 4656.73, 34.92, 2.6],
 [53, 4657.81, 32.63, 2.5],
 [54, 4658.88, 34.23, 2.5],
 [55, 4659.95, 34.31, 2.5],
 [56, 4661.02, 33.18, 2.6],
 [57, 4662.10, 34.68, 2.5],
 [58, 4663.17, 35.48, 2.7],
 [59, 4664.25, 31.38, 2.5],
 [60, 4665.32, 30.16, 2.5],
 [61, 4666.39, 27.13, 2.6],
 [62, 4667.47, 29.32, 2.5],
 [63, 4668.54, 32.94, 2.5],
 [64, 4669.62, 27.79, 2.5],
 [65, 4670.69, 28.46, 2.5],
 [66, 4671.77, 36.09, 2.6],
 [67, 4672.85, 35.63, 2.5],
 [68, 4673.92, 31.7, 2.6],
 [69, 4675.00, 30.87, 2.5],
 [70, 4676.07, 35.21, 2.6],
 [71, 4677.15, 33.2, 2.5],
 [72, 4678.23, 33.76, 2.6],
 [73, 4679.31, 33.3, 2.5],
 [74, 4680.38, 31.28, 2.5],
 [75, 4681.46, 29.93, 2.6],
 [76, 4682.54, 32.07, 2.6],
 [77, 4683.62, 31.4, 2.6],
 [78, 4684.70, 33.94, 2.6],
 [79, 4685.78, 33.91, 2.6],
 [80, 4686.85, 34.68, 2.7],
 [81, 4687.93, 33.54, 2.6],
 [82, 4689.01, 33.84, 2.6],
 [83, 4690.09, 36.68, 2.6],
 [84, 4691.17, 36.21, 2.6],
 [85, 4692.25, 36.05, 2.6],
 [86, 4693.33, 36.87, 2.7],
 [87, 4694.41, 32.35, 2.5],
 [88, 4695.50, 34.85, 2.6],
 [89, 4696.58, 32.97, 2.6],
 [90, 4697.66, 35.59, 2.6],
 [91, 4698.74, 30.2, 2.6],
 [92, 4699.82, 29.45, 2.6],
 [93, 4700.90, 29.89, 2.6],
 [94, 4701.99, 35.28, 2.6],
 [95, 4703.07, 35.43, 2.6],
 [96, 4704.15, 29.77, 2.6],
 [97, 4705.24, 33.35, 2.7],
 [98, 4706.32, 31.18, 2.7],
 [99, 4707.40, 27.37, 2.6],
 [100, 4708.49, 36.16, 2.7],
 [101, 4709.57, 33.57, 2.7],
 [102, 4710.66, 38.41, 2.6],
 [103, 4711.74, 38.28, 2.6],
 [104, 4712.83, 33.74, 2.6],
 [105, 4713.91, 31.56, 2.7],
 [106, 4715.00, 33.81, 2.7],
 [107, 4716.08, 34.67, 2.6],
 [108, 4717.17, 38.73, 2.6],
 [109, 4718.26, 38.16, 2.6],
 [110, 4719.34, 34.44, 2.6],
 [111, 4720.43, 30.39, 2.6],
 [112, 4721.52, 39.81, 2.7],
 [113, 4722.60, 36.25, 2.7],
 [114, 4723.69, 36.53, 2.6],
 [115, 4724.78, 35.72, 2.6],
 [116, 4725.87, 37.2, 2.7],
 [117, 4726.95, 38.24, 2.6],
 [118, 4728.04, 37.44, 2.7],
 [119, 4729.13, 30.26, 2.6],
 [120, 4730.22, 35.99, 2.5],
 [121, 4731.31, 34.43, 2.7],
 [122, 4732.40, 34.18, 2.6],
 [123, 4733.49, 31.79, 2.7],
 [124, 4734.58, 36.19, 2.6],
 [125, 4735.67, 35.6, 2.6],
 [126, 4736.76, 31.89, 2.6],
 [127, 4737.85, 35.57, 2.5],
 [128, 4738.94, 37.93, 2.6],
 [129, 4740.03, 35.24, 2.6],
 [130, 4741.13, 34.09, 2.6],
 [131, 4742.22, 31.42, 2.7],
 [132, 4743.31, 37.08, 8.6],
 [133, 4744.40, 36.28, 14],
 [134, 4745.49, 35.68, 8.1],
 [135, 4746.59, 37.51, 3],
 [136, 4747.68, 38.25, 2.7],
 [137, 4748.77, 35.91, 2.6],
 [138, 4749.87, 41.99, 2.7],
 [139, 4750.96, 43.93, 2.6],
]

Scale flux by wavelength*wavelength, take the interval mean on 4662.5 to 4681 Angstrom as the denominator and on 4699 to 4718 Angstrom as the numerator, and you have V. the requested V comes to 1.07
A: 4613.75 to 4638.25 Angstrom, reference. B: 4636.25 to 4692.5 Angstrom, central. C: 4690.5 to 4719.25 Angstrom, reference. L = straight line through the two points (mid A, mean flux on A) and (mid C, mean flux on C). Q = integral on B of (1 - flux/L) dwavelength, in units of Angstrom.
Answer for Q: 3.5 Angstrom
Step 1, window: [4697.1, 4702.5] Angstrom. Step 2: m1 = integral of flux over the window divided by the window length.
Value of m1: 32.1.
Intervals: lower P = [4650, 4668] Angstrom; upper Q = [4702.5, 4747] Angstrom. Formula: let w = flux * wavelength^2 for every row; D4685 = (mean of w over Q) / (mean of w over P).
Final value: 1.11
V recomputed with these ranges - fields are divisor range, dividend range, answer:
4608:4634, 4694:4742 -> 0.97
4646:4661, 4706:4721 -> 1.07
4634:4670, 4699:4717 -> 1.03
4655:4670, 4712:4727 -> 1.13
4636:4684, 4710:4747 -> 1.11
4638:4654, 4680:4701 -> 1.03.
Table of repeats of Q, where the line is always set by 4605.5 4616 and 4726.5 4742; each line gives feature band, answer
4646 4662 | 1.55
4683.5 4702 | 1.02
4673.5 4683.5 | 1.03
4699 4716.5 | 1.09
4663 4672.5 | 1.41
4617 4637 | 0.41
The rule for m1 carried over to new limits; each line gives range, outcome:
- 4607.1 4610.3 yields 37.2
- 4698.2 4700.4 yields 29.9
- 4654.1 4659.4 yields 33.8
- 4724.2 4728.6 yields 37.1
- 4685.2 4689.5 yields 34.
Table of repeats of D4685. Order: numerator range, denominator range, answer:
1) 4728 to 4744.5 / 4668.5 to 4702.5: 1.07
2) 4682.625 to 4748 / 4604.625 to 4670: 1.03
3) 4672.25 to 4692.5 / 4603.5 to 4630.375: 0.94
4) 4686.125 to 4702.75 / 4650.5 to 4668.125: 1.06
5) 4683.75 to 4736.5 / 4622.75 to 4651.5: 1.01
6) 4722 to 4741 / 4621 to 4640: 1.02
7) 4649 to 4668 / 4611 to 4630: 0.88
